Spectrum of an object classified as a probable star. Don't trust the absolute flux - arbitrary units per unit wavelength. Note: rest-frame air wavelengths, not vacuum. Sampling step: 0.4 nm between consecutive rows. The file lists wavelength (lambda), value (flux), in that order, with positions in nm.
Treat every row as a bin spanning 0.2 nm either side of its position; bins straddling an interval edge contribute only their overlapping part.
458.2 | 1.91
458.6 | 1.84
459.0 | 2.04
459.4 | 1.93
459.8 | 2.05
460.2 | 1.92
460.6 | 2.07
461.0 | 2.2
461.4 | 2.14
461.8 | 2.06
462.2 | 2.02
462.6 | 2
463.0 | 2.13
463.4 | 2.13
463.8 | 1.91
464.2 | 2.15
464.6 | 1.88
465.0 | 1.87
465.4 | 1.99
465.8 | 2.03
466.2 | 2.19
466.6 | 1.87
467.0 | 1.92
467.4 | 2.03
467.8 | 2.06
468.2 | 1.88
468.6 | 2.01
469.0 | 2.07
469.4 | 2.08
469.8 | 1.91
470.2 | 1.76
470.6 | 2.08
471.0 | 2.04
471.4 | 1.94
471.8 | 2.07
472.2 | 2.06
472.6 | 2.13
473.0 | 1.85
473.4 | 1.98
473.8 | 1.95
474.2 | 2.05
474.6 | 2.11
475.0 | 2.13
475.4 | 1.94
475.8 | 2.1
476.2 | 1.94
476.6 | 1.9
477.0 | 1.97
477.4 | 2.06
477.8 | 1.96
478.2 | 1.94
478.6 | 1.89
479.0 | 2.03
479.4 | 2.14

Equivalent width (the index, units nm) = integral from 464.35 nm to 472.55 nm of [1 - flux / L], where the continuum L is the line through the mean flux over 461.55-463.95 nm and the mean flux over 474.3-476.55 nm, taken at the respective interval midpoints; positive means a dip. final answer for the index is 0.20 nm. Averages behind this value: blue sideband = 2.05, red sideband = 2.03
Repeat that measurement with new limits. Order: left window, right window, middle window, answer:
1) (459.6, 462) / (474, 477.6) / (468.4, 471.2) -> 0.068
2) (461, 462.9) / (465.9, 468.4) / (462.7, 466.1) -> 0.033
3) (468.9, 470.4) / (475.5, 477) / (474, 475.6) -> -0.071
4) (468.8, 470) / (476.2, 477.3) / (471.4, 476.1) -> -0.121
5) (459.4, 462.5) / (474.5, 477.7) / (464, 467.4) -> 0.087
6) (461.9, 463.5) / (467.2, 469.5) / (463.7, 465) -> 0.053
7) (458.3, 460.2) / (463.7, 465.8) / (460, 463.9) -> -0.196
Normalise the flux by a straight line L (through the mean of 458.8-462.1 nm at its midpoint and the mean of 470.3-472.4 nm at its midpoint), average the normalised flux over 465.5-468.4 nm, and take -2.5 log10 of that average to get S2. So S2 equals 0.02 mag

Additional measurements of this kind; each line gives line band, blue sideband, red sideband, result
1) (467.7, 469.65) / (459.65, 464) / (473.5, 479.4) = 0.01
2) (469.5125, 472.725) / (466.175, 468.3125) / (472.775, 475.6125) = 0.00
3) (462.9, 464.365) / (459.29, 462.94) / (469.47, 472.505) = -0.02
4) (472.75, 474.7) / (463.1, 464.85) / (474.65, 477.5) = 0.01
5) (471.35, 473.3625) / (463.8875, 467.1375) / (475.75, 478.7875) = -0.02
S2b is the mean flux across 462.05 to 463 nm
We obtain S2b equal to 2.03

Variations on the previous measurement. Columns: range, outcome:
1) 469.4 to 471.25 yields 1.96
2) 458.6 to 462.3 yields 2.04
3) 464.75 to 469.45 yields 2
